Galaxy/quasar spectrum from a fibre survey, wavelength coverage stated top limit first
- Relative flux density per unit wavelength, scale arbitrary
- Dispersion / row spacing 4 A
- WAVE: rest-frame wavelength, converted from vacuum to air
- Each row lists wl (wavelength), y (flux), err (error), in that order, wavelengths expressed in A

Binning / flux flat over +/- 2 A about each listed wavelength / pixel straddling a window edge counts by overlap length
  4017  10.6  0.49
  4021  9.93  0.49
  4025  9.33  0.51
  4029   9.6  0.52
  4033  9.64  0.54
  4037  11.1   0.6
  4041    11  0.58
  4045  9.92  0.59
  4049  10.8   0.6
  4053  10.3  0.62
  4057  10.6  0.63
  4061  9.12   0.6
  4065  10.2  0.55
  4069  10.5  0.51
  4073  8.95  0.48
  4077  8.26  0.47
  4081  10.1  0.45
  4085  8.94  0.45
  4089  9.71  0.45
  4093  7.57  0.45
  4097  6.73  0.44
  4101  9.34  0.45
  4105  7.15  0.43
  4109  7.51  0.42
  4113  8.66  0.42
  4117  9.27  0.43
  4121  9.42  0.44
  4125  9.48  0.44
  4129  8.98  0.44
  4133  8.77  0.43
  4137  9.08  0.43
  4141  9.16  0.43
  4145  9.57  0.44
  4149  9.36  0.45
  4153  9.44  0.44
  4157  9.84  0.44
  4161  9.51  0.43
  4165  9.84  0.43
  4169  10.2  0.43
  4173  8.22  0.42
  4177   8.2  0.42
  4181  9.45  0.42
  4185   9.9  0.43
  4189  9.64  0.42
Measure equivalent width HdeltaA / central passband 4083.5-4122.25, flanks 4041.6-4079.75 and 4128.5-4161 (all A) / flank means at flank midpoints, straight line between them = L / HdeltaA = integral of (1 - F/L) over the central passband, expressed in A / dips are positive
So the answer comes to 4.8 A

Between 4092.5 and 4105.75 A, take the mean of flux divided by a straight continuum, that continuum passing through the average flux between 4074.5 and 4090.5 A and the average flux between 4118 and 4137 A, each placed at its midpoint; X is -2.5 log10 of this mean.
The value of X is 0.18 mag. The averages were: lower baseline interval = 9.23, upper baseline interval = 9.16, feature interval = 7.76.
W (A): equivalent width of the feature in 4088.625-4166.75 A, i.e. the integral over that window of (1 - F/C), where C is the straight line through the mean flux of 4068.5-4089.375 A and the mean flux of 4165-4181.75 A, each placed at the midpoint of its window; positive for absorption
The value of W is 2.5 A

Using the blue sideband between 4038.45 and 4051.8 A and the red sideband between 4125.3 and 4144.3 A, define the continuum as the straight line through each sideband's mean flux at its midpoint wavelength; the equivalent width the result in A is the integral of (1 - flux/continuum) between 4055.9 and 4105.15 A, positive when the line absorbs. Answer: 4.7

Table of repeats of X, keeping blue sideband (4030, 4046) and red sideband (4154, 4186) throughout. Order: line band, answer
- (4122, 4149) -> 0.05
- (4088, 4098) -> 0.25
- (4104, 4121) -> 0.18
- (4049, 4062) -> 0.01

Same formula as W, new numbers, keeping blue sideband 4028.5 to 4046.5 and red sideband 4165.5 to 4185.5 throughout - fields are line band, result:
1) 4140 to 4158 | -0.13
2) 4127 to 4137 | 0.66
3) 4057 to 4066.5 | 0.27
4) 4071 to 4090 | 1.52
